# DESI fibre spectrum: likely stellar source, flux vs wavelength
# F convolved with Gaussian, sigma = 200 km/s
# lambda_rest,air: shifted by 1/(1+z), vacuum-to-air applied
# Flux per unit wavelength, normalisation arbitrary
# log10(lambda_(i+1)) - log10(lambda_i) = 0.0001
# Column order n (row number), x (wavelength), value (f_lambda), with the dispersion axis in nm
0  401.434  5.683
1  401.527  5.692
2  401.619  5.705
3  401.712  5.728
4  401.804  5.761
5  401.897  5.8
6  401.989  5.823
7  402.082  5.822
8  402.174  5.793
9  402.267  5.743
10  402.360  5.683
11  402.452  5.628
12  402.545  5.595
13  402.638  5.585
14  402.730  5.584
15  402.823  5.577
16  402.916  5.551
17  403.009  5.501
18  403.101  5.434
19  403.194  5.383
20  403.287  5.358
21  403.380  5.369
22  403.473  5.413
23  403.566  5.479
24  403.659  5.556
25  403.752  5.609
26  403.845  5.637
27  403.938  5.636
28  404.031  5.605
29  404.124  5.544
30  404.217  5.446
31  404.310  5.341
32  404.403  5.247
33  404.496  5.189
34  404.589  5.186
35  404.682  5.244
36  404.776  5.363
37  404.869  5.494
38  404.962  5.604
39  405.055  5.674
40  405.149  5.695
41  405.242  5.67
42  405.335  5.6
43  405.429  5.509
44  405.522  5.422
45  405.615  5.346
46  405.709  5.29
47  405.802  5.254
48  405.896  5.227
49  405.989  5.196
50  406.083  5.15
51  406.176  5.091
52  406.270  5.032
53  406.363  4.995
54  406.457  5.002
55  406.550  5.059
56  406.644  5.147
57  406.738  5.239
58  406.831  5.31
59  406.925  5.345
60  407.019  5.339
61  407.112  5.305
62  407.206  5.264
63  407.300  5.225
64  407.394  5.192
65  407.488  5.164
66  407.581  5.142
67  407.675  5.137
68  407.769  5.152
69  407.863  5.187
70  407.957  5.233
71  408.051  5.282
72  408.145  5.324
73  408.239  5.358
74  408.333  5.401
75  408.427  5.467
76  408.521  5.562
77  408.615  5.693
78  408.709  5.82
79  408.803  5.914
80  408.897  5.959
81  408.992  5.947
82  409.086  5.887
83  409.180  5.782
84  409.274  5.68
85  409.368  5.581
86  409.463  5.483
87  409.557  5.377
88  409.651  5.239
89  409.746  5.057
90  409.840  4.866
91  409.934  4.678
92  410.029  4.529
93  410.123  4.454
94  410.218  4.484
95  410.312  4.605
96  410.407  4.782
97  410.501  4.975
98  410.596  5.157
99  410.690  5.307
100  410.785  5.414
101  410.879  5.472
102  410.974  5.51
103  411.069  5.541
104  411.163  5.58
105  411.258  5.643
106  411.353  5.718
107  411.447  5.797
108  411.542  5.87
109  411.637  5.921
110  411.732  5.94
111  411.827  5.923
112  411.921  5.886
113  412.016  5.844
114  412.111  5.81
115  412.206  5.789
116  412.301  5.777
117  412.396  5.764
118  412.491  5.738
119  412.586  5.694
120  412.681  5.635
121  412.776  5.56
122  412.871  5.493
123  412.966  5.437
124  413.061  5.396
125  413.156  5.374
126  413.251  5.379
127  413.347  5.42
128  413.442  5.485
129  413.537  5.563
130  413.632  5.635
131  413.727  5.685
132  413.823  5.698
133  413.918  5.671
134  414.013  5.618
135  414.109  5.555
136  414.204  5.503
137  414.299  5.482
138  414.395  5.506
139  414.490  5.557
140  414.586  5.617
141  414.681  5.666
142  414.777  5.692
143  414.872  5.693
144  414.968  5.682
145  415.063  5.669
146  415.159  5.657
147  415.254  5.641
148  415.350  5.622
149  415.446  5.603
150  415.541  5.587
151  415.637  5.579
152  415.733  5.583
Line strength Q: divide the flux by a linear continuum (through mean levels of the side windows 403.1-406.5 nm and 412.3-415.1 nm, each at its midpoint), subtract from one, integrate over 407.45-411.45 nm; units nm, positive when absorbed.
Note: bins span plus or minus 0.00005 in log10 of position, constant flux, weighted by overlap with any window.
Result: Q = 0.117 nm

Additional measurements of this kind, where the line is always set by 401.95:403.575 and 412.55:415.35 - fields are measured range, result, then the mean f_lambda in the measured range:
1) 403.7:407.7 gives 0.17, 5.33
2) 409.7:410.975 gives 0.15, 4.93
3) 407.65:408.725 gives 0.04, 5.38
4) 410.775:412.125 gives -0.04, 5.73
